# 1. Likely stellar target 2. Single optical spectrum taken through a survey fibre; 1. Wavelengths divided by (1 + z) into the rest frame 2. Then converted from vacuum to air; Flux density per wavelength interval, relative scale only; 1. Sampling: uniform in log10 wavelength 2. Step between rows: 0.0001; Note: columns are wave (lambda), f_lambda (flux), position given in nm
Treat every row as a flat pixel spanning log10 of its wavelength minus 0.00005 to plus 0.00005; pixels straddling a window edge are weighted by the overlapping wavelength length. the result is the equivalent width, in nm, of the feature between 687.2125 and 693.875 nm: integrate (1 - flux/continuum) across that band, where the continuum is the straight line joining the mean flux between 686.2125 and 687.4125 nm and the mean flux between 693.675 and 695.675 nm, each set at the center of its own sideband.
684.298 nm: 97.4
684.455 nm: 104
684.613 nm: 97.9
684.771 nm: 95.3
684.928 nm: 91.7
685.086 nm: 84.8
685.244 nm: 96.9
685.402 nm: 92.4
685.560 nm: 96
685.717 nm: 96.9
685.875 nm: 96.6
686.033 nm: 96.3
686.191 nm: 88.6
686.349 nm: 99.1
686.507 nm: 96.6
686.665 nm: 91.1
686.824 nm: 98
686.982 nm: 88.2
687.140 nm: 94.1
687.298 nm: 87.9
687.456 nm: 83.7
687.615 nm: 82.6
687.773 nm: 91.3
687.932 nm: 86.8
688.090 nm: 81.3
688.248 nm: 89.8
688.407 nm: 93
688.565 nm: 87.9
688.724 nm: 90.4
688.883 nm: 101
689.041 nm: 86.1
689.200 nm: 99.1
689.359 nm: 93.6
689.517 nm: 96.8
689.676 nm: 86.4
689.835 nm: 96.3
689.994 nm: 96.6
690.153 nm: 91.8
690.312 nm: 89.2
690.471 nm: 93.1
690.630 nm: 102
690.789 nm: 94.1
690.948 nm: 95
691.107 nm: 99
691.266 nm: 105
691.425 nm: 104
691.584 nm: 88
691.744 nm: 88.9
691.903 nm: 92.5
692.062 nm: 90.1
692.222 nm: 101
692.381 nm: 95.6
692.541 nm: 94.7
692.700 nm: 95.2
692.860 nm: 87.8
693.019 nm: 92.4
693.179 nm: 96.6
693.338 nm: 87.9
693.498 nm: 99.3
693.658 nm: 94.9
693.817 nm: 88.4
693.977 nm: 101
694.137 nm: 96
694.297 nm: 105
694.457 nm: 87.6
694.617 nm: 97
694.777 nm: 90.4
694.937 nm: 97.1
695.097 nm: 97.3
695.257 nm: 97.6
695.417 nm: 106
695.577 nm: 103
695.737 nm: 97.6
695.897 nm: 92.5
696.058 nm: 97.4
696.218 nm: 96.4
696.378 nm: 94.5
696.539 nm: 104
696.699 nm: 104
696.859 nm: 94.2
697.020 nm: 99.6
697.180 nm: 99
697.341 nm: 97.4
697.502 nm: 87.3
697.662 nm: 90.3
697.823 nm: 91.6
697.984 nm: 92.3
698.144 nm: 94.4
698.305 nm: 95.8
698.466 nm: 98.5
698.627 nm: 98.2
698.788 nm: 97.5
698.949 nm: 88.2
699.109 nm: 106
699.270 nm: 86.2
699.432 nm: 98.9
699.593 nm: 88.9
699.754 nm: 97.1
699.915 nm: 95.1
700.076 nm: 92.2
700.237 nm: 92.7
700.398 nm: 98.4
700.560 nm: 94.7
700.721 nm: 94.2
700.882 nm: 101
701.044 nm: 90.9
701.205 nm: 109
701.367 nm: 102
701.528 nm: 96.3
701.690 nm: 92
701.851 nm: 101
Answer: 0.154 nm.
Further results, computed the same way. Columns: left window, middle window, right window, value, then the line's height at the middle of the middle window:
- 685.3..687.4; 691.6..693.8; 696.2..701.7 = 0.04 nm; 95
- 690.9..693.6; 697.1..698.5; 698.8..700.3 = 0.01 nm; 94.3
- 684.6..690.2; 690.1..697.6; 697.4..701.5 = -0.16 nm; 93.9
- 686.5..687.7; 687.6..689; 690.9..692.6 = 0.03 nm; 91.4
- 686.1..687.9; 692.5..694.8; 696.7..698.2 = -0.03 nm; 93.2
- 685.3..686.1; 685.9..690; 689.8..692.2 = 0.17 nm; 95.5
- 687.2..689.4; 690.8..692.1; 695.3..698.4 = -0.05 nm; 92.2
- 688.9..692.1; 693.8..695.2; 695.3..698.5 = 0.00 nm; 96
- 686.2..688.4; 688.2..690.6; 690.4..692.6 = 0.00 nm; 93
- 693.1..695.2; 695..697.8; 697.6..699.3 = -0.07 nm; 95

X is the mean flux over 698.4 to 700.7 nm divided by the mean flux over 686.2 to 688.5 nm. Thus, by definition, 1.06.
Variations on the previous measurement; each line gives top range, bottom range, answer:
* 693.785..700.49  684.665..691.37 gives 1.03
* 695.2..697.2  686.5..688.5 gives 1.11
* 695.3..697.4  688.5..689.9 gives 1.06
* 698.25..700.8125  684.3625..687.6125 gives 1.02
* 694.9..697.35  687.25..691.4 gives 1.07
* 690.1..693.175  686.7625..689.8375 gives 1.05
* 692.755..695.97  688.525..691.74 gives 1.01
